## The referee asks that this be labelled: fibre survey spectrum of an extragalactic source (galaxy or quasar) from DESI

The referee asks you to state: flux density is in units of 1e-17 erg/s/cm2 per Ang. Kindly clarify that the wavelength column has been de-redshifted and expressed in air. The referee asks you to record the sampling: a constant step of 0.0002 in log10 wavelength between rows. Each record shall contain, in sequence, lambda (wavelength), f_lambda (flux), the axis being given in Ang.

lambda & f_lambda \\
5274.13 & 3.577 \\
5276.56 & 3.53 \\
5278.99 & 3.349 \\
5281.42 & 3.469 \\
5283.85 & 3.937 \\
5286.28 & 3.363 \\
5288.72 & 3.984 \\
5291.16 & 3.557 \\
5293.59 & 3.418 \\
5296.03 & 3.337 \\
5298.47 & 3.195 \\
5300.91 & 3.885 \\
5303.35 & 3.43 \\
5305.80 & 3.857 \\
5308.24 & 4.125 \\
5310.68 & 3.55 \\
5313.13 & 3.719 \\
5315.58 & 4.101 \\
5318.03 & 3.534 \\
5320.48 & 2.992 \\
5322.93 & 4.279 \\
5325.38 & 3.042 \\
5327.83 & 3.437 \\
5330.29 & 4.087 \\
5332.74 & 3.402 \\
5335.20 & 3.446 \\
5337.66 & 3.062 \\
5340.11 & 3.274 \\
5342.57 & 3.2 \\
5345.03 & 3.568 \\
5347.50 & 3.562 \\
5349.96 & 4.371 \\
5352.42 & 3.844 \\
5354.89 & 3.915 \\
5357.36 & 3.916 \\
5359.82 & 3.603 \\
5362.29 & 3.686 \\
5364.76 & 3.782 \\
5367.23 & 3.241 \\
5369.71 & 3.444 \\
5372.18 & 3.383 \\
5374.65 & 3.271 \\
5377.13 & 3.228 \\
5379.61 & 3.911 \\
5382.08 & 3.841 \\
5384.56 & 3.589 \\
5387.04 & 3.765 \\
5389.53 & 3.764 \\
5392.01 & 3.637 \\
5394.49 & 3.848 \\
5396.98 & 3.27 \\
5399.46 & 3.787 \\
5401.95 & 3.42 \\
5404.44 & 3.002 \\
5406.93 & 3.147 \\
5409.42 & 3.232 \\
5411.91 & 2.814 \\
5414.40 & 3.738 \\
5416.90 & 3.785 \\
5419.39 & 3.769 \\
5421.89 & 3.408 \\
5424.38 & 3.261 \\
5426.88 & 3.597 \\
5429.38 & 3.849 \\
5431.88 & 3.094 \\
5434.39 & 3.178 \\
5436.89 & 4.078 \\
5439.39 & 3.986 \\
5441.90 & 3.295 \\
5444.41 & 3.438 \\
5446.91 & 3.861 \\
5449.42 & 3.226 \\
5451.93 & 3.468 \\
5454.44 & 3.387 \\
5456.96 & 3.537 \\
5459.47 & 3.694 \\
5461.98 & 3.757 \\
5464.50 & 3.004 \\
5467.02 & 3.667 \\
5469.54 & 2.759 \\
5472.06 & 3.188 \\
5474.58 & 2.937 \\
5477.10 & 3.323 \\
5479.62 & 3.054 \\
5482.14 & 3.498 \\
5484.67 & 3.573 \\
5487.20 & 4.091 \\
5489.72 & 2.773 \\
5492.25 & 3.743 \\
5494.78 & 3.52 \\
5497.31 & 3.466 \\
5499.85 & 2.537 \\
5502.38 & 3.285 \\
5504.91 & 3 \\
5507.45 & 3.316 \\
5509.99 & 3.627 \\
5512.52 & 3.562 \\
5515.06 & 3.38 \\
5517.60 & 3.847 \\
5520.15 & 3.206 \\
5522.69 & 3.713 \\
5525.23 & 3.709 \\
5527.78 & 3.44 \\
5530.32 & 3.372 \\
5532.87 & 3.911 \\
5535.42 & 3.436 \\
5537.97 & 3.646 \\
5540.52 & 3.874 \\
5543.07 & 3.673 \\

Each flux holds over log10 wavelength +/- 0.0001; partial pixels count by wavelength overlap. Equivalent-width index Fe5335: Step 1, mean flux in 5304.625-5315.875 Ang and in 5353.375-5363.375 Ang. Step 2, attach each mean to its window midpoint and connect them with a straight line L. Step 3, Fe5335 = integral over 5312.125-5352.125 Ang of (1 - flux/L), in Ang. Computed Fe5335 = 2.59 Ang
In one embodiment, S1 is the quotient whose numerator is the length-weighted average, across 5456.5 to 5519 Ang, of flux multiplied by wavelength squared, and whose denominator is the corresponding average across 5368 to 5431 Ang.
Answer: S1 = 0.99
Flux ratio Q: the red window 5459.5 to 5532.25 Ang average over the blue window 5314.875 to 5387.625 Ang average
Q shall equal 0.94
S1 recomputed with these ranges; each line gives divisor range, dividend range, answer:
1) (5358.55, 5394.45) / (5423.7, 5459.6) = 1.01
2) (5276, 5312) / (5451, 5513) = 1.00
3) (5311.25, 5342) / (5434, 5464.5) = 1.06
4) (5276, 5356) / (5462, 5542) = 1.01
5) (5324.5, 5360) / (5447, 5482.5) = 0.97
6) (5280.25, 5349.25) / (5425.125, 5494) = 1.02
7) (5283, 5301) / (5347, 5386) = 1.06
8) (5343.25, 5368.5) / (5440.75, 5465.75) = 0.96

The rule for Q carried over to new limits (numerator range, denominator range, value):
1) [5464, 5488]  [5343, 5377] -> 0.91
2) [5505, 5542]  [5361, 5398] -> 0.99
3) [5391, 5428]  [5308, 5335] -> 0.95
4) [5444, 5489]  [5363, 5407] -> 0.97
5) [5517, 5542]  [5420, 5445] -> 1.02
